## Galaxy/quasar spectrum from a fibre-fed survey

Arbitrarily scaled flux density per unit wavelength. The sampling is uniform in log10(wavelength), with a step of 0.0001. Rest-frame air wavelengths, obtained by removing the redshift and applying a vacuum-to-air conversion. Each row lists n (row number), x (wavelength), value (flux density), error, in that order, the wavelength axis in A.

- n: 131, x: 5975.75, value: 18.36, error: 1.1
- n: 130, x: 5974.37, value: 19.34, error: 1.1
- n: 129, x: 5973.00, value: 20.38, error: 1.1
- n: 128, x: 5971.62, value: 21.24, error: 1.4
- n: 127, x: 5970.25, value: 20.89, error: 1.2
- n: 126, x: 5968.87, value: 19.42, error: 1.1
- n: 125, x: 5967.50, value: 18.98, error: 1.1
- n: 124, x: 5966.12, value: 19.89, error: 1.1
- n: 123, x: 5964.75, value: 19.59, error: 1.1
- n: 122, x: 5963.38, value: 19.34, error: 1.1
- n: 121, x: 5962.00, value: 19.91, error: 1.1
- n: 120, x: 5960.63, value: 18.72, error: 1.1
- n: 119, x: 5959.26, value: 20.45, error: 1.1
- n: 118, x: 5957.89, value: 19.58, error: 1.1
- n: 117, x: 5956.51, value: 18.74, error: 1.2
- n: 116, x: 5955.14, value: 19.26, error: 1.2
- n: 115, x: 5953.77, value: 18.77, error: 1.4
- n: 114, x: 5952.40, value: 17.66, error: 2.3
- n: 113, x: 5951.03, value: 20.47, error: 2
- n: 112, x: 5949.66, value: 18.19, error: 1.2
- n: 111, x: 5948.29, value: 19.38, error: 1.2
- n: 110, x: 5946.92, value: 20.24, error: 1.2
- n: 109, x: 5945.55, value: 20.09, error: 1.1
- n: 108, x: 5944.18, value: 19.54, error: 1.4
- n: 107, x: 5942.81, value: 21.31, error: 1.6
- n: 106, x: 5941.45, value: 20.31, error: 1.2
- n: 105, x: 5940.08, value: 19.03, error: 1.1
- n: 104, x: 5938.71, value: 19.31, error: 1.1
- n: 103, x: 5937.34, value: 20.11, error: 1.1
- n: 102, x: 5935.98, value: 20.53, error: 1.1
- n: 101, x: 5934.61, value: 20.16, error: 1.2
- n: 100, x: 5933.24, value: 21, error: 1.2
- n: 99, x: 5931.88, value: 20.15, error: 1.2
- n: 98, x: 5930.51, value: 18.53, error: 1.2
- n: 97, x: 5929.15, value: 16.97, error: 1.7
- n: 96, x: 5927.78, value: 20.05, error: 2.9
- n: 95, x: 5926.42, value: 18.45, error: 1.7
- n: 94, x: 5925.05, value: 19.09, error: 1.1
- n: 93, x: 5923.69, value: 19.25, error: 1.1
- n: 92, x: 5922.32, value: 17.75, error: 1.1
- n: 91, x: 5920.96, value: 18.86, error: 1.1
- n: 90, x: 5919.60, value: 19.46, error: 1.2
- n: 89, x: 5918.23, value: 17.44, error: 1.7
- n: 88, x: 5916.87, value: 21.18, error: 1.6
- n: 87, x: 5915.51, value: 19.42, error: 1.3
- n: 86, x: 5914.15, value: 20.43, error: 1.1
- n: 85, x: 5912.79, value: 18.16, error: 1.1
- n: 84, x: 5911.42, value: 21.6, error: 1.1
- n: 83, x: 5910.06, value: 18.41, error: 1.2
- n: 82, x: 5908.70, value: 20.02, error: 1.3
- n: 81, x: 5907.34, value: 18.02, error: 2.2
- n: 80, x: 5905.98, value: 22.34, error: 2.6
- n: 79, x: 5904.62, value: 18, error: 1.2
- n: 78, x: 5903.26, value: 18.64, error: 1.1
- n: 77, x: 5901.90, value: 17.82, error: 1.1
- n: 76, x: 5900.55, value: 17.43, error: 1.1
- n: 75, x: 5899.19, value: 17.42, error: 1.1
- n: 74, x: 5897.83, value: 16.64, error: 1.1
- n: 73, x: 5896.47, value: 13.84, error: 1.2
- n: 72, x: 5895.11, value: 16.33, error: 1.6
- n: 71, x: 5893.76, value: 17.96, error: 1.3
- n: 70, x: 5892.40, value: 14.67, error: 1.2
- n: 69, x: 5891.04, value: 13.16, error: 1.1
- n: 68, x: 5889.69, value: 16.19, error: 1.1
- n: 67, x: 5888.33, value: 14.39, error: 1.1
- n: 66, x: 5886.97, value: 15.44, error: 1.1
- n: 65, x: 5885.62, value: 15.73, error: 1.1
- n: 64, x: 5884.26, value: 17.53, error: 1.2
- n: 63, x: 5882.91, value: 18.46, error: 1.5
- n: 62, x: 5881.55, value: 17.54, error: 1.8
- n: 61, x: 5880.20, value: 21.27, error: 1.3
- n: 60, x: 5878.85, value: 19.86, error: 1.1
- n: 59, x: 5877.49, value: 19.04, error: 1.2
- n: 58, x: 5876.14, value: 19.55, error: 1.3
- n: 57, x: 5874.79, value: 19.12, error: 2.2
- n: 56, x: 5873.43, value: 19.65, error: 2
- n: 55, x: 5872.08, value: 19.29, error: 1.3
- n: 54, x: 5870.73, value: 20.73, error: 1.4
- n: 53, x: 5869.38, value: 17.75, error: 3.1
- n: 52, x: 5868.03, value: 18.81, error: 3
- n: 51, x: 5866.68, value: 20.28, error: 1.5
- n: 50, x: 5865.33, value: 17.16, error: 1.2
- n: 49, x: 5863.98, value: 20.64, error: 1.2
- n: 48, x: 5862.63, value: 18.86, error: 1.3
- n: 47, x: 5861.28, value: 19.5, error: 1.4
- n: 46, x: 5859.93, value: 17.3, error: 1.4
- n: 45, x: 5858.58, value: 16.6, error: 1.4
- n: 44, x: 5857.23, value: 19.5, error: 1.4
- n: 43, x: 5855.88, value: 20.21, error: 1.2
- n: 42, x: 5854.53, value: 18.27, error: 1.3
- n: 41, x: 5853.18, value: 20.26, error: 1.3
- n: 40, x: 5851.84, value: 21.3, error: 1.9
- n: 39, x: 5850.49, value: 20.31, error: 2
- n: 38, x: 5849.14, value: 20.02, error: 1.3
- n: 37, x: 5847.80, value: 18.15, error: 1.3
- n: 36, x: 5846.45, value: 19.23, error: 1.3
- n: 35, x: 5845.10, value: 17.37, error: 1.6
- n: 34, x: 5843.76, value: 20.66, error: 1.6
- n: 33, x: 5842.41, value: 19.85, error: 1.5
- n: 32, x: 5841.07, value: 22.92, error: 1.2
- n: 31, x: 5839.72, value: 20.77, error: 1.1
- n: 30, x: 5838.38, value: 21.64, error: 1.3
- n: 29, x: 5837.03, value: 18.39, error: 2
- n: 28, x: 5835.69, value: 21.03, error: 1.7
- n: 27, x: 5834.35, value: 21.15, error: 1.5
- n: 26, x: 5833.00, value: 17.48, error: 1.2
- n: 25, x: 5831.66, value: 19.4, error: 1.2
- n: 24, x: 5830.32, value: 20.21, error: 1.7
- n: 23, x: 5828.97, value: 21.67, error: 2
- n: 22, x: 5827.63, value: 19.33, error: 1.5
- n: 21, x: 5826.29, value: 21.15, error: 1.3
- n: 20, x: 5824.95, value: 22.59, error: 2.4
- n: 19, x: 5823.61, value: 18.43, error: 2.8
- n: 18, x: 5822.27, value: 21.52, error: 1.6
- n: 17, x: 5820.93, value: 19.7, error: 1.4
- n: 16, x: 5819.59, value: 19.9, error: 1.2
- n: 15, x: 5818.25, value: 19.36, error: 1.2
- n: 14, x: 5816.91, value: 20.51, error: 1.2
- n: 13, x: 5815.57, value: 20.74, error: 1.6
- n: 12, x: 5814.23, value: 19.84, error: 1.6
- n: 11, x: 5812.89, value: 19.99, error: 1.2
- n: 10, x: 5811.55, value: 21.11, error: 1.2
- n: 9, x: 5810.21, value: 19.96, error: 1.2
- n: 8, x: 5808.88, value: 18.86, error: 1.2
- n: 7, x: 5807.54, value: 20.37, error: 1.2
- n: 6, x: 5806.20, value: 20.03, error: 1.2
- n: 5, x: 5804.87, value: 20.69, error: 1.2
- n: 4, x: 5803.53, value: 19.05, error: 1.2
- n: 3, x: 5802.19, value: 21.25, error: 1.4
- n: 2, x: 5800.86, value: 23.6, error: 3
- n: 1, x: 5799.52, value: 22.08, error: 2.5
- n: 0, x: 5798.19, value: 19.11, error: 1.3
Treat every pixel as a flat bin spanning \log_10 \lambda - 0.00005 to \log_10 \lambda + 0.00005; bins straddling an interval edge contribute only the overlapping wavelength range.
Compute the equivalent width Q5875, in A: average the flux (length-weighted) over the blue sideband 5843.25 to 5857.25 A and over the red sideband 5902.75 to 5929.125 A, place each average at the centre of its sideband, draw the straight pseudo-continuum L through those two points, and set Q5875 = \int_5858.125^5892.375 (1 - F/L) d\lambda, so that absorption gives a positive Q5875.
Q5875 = 2.4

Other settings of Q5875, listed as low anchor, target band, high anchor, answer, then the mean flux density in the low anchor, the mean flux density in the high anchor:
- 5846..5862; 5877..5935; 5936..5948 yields 4.3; 19.2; 20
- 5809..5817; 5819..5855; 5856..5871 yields -1.0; 20.2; 18.8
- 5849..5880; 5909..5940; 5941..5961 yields 0.1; 19.3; 19.5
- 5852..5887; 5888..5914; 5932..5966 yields 2.3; 18.9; 19.7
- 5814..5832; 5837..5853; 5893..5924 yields -0.2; 20.3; 18.5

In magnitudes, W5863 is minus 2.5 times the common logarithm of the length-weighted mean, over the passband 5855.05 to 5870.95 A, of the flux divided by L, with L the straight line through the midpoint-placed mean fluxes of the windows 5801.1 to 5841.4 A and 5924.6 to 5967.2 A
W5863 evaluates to 0.06 mag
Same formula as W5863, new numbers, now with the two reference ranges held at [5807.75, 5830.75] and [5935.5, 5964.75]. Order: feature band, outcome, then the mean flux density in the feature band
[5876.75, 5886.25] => 0.08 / 18.5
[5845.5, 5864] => 0.05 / 19.2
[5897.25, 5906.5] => 0.09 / 18.3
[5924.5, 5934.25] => 0.03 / 19.2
